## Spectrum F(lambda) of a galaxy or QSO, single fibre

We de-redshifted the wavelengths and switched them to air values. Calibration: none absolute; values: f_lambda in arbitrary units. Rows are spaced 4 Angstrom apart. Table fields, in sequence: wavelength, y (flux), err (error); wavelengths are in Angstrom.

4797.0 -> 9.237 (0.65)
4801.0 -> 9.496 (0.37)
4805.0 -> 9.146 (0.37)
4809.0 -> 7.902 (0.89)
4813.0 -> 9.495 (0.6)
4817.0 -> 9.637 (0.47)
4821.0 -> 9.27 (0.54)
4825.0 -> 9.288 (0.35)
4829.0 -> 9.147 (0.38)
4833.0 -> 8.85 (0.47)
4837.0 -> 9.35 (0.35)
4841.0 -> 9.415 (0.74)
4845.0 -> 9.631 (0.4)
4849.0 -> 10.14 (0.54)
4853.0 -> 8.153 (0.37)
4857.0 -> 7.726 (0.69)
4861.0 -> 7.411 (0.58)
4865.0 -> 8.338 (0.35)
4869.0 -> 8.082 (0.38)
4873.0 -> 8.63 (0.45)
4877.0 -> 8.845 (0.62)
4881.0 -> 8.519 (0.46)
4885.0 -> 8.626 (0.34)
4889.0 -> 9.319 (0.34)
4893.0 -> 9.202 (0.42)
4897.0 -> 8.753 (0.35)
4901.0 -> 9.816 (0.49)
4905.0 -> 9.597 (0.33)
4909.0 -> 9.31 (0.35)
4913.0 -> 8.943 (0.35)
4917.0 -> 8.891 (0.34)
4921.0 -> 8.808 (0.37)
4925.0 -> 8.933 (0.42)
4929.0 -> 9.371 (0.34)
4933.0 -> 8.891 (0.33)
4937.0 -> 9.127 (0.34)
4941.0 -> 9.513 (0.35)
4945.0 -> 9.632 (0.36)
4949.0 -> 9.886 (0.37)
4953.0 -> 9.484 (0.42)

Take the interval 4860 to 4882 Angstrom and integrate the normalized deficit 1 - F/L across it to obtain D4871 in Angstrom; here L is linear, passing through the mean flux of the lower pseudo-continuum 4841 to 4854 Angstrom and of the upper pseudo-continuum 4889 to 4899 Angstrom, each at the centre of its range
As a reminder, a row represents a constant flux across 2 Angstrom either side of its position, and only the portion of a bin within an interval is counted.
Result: 2.1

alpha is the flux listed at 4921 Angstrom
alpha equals 8.808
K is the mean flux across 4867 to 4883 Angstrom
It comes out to 8.52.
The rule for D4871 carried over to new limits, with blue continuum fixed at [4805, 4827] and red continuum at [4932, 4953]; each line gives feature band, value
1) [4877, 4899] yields 1.0 Angstrom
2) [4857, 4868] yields 1.6 Angstrom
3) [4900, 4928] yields 0.6 Angstrom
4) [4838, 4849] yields -0.5 Angstrom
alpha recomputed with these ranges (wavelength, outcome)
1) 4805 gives 9.146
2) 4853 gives 8.153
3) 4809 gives 7.902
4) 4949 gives 9.886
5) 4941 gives 9.513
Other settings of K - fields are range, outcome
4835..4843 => 9.38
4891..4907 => 9.34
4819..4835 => 9.14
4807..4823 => 9.08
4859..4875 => 8.12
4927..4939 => 9.13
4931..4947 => 9.29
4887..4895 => 9.26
